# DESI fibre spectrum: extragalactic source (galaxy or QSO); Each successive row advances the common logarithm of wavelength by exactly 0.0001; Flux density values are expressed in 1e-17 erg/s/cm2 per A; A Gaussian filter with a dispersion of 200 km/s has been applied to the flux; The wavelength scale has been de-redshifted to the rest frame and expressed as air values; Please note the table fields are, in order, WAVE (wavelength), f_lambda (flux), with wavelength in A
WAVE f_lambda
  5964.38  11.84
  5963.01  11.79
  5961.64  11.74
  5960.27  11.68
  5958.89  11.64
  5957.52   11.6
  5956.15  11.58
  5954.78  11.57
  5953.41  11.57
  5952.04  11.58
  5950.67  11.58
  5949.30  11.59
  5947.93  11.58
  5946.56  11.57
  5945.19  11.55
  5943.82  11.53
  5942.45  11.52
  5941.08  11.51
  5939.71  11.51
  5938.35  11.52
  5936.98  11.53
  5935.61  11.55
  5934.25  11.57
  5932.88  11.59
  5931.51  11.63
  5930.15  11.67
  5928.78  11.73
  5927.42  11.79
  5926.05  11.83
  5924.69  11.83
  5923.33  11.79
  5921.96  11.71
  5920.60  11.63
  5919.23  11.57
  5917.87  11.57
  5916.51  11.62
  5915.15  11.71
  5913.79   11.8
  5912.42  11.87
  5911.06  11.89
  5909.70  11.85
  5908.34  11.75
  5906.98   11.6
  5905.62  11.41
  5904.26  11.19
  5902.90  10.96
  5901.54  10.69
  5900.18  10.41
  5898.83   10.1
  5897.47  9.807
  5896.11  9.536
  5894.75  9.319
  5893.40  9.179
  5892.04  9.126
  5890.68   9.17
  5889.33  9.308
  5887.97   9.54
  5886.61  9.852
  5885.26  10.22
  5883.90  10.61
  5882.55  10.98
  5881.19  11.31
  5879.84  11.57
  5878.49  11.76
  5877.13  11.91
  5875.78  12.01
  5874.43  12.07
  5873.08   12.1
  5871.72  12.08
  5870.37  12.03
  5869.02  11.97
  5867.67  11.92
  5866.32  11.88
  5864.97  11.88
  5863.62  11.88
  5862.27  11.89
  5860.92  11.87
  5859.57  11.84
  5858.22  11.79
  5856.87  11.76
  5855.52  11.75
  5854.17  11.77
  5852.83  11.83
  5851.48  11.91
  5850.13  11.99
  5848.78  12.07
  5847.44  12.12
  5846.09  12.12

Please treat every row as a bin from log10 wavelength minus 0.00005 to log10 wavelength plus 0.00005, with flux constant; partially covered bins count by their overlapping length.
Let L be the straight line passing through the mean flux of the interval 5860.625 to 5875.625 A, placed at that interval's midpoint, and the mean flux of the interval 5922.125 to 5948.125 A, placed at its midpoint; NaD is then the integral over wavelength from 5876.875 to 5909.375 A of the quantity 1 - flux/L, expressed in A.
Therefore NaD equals 3.8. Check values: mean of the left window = 12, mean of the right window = 11.6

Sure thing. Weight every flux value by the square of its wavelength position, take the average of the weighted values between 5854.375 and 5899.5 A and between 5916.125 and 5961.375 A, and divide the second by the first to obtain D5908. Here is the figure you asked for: 1.08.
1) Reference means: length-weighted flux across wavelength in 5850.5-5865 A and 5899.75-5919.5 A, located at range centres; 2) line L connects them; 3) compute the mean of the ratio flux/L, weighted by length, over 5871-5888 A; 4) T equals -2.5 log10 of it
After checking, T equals 0.04 mag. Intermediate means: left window 11.8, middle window 11.3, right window 11.5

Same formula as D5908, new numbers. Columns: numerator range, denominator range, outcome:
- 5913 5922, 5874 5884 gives 1.02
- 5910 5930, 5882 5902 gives 1.20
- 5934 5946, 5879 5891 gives 1.14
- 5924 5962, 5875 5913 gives 1.11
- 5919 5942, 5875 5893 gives 1.12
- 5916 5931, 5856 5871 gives 1.01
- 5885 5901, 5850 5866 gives 0.82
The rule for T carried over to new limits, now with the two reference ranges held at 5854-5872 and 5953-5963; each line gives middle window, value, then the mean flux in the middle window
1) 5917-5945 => 0.01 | 11.6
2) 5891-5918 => 0.09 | 10.8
